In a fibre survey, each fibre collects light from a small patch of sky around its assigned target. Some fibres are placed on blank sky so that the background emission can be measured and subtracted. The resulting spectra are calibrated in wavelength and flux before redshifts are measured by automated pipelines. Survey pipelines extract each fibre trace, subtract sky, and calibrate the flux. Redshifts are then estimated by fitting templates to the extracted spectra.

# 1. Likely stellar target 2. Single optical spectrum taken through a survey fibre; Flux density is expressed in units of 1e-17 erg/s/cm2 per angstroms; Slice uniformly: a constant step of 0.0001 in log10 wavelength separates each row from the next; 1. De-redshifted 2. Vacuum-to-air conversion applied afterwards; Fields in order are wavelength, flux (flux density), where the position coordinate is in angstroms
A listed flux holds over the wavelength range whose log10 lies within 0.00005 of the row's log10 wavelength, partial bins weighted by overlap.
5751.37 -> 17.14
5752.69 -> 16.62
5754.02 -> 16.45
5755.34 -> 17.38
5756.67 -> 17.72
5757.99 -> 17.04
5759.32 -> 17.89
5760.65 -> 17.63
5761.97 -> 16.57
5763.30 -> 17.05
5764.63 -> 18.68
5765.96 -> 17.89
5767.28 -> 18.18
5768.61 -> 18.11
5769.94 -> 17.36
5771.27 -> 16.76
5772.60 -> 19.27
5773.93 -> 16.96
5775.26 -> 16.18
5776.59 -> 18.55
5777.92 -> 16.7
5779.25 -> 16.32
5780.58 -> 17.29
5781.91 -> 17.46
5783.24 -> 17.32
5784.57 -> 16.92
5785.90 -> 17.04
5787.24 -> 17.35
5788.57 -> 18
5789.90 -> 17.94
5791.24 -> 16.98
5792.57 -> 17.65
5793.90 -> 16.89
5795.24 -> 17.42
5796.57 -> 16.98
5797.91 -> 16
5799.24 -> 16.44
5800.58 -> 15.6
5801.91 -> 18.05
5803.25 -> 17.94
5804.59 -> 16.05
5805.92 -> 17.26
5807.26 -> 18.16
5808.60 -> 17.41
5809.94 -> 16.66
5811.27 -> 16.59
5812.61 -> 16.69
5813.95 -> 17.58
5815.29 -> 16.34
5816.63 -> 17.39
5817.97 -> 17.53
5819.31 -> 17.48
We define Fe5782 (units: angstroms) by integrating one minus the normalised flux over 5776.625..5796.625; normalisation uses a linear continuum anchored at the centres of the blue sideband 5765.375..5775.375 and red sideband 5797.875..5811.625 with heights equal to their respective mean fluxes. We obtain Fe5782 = 0.1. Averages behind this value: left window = 17.7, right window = 17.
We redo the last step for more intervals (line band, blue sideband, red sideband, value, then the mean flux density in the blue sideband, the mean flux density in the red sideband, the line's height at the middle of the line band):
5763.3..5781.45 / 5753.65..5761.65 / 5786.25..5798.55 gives -0.2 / 17.4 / 17.2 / 17.3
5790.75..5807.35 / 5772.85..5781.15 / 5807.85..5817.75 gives 0.0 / 17.1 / 17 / 17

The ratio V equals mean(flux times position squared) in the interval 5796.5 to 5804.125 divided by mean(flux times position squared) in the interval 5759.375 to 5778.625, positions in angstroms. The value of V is 0.97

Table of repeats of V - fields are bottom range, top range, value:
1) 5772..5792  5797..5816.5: 0.98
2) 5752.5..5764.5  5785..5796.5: 1.02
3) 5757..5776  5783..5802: 0.98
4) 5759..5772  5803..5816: 0.98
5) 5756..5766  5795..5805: 0.97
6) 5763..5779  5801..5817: 0.99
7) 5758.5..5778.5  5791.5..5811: 0.98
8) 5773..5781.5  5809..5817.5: 1.00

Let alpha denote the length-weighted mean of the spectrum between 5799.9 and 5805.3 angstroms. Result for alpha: 16.9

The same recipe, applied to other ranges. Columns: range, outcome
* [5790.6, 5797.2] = 17.2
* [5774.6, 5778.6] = 17.1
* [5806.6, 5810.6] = 17.4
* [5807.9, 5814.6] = 17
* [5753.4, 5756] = 17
